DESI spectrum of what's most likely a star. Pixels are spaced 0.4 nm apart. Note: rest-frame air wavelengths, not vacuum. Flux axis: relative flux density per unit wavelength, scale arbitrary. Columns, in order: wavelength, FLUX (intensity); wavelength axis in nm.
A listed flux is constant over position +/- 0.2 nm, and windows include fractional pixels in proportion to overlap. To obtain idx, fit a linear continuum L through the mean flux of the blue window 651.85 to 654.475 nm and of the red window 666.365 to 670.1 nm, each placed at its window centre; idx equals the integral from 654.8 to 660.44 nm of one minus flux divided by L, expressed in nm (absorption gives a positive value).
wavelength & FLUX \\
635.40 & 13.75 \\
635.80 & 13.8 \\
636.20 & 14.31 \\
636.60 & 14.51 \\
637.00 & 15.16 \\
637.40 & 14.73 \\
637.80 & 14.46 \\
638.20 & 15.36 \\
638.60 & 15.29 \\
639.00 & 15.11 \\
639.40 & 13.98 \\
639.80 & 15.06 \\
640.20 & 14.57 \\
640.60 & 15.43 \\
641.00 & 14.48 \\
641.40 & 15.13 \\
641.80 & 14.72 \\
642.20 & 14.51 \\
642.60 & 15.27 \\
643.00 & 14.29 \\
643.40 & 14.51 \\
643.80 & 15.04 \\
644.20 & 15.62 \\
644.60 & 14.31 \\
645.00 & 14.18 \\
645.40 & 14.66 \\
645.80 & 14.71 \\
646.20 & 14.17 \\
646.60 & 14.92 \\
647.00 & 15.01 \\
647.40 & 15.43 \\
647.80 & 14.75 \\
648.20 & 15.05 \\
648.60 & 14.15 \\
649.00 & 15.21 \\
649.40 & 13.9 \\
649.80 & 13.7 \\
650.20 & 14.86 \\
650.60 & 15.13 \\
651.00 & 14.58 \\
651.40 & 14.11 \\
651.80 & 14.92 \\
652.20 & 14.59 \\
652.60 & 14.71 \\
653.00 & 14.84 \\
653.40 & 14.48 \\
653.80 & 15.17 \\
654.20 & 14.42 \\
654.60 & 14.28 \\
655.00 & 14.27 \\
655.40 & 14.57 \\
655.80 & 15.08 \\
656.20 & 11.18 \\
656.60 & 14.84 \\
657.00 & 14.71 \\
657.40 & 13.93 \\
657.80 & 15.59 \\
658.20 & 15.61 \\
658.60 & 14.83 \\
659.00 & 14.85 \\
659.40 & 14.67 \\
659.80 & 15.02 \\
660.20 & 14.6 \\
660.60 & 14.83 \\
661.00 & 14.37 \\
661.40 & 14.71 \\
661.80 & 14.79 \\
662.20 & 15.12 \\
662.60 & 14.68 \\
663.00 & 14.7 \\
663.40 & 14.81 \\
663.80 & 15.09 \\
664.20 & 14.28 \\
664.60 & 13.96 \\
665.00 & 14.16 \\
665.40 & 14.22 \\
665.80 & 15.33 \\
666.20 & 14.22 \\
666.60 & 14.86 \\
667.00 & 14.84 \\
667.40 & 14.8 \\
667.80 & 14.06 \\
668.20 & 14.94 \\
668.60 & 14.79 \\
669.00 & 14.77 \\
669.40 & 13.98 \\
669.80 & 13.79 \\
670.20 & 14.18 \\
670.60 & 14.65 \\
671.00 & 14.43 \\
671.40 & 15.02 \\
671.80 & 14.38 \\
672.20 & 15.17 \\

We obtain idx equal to 0.04 nm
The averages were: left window 14.7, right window 14.5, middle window 14.6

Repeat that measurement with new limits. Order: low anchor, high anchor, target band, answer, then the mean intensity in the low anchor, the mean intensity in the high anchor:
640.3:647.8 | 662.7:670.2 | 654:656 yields 0.02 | 14.8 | 14.5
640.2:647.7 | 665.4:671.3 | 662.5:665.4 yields 0.02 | 14.8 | 14.5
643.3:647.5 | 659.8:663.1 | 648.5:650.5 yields 0.05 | 14.8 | 14.7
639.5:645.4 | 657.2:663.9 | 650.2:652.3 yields 0.02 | 14.8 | 14.8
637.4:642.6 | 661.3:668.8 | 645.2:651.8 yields 0.06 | 14.9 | 14.6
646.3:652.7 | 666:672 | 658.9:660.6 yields -0.02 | 14.7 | 14.5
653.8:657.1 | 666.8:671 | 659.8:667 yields -0.14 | 14.2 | 14.5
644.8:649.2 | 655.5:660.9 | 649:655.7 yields 0.05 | 14.7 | 14.6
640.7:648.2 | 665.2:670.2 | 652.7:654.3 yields -0.01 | 14.8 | 14.5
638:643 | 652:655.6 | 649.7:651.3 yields 0.01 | 14.9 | 14.6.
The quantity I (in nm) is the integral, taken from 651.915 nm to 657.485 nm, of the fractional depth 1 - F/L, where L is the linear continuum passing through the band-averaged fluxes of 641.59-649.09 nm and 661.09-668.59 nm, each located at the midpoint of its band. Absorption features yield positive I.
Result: 0.12 nm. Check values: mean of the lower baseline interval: 14.8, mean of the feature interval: 14.4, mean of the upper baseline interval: 14.6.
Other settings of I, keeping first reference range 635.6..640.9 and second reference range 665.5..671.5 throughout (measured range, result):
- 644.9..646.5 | 0.02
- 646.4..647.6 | -0.03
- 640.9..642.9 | -0.01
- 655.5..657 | 0.08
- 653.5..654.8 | 0.00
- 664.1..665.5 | 0.04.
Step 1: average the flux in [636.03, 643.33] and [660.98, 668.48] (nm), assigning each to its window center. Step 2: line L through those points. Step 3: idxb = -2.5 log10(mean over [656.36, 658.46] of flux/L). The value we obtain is -0.01 mag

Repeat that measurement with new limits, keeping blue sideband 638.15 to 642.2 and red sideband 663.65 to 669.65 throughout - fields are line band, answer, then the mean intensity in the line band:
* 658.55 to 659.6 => -0.010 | 14.8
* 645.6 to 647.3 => 0.004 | 14.7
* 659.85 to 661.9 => -0.005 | 14.7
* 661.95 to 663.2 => -0.018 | 14.8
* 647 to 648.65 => -0.011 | 14.9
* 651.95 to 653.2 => 0.000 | 14.7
